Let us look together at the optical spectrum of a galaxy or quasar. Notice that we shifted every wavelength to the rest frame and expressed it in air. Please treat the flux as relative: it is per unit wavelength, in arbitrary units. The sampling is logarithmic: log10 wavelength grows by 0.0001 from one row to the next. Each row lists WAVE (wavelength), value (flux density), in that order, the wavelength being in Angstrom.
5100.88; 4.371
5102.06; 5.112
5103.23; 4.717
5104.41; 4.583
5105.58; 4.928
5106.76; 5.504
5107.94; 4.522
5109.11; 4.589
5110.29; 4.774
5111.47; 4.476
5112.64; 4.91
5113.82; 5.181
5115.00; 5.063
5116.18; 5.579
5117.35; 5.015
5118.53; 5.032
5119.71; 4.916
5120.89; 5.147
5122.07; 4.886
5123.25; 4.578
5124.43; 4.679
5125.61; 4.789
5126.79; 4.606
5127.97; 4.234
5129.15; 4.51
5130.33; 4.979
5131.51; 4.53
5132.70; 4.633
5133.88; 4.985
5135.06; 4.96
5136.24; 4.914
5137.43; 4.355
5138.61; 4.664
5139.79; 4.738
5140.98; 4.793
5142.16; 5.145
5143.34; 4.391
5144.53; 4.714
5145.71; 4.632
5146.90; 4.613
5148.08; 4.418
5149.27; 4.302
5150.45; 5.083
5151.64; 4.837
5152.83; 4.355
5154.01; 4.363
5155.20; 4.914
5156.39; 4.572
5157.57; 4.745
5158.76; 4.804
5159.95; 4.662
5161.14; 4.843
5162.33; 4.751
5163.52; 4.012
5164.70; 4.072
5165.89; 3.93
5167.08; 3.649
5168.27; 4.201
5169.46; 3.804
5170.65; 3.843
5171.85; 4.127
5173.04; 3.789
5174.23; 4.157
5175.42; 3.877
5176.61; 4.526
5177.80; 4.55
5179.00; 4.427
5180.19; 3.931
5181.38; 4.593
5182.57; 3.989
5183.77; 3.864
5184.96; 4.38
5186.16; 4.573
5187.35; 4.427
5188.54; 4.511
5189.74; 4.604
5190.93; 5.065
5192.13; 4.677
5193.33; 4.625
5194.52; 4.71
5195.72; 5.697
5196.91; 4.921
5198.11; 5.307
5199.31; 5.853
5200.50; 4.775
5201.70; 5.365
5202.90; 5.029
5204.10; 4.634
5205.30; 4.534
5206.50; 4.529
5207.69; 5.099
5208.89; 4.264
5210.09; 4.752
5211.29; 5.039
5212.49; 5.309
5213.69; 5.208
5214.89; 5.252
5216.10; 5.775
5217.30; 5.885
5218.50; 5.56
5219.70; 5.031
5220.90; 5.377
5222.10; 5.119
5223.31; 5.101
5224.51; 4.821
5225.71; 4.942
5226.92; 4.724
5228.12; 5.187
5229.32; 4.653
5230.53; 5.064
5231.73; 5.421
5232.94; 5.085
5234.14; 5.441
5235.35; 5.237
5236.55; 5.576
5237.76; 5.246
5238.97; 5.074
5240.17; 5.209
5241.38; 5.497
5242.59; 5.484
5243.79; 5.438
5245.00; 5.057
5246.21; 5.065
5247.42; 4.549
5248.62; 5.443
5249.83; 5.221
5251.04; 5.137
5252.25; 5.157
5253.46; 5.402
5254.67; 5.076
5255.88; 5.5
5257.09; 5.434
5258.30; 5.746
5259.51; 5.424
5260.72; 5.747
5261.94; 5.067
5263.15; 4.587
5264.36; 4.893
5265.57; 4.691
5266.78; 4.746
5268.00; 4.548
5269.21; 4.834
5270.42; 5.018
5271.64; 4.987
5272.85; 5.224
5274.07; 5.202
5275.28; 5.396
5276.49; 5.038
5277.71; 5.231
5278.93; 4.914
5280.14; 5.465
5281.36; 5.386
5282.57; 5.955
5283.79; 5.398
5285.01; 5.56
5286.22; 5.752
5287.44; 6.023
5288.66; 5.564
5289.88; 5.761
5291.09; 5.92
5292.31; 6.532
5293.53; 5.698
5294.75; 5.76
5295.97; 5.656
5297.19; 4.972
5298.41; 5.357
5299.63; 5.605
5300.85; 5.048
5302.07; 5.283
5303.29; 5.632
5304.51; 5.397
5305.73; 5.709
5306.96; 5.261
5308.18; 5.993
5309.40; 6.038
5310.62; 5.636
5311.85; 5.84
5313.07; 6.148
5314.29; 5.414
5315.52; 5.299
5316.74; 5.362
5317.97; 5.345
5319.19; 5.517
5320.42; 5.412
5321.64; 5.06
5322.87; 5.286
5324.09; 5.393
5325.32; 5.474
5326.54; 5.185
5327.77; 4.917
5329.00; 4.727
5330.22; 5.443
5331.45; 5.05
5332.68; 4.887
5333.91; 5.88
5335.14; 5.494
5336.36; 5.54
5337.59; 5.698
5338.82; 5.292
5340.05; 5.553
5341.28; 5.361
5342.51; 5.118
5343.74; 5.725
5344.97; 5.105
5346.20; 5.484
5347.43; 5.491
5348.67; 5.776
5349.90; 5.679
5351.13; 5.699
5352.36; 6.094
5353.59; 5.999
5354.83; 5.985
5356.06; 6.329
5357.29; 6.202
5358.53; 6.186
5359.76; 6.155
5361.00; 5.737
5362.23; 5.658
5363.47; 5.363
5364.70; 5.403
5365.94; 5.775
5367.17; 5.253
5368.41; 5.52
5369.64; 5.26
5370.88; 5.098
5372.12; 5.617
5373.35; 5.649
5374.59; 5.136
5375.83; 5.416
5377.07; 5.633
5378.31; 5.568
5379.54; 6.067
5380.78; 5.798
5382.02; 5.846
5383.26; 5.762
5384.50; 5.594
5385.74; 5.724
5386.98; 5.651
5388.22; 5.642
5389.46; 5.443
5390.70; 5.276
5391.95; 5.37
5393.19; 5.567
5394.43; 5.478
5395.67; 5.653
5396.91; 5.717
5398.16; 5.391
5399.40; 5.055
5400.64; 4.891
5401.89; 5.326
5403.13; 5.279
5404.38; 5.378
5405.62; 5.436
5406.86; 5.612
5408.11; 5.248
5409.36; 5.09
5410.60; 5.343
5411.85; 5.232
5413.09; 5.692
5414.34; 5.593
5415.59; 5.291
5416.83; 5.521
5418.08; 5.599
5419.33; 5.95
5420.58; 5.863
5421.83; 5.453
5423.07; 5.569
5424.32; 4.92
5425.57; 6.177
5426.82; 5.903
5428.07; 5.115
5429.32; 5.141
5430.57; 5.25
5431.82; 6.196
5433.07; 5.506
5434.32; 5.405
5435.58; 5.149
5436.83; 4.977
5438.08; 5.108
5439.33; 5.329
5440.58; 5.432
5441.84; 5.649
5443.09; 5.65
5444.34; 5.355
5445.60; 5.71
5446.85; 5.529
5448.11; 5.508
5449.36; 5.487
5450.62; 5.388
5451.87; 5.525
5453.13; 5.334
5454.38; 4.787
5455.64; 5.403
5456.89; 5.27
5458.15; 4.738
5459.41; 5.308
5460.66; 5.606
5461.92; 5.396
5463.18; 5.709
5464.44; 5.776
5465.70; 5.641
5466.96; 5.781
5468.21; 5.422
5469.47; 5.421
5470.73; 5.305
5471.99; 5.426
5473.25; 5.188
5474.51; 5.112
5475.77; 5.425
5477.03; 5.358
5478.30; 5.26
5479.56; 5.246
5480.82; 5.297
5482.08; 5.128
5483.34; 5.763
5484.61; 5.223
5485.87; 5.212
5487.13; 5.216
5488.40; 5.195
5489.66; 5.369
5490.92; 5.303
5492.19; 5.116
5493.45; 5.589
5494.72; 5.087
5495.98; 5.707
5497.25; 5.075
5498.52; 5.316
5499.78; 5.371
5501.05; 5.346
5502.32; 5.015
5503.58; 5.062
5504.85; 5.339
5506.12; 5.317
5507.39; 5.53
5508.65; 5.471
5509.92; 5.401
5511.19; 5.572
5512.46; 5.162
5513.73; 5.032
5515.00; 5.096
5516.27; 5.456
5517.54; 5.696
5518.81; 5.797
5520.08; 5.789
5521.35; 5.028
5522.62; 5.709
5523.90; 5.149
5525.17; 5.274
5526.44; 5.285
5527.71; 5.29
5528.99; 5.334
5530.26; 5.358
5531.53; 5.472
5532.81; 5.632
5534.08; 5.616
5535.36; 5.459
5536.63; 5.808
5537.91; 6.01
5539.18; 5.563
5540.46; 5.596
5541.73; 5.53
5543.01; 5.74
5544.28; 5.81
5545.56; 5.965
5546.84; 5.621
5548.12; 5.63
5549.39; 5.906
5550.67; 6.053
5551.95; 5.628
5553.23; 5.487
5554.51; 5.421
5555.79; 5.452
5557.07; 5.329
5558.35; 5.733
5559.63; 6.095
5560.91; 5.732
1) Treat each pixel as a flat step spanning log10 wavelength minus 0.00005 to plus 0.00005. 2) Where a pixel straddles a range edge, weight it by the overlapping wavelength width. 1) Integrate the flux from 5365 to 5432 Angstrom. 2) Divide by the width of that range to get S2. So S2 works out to 5.5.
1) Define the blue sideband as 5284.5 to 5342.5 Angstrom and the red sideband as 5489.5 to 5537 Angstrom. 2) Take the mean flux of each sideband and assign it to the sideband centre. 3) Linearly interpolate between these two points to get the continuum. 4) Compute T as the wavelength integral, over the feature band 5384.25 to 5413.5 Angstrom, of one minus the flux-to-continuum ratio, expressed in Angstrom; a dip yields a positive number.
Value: 0.2 Angstrom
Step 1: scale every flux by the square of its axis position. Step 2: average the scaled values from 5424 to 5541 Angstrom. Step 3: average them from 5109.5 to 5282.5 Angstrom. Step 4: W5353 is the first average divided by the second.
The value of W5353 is 1.23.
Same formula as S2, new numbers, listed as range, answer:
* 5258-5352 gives 5.41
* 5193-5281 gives 5.13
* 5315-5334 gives 5.25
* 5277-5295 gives 5.65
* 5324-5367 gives 5.57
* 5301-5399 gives 5.55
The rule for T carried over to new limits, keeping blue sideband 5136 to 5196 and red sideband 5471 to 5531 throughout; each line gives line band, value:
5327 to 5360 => -4.4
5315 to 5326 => -1.1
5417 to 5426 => -0.9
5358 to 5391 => -4.0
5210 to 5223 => -2.0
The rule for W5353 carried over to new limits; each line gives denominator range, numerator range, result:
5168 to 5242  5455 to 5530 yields 1.23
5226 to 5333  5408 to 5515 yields 1.08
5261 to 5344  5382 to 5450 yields 1.06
